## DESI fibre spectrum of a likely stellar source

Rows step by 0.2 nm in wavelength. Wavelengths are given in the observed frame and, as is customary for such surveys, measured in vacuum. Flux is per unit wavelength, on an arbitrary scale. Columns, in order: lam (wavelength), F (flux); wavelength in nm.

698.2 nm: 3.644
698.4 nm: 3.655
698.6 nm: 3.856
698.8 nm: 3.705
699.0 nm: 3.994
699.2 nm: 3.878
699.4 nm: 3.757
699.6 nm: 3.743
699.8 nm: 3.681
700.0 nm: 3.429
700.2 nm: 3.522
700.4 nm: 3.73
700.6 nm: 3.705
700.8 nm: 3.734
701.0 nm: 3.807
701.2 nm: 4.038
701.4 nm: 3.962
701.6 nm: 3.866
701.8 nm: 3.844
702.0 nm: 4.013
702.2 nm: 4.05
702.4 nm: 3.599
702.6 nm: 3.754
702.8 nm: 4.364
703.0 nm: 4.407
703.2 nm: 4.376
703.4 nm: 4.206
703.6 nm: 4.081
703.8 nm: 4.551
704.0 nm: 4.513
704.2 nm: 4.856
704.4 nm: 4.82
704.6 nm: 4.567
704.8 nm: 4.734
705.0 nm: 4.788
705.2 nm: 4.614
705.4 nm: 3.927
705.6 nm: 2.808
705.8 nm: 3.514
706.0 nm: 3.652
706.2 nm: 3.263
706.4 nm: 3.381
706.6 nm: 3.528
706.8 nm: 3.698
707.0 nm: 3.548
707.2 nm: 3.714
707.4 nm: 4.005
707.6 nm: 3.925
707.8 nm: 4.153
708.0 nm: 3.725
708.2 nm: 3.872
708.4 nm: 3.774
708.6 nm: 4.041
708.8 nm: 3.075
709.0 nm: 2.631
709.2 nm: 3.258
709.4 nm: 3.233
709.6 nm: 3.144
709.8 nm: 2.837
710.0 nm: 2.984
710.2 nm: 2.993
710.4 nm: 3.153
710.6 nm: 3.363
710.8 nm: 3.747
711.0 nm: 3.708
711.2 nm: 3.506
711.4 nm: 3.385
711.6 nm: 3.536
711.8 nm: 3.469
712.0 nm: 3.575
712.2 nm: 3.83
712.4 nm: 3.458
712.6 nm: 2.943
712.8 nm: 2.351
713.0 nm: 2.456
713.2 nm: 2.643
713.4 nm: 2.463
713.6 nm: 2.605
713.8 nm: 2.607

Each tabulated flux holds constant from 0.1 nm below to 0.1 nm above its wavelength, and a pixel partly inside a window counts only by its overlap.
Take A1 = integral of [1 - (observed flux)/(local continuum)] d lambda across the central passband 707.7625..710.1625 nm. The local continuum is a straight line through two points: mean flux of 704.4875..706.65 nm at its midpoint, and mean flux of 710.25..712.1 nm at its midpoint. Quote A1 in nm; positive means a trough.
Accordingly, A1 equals 0.19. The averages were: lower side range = 3.9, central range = 3.36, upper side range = 3.48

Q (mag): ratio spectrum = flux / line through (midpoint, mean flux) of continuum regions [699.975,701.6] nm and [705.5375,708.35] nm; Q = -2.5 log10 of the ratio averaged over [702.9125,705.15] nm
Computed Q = -0.22 mag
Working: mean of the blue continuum 3.76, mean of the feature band 4.54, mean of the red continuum 3.64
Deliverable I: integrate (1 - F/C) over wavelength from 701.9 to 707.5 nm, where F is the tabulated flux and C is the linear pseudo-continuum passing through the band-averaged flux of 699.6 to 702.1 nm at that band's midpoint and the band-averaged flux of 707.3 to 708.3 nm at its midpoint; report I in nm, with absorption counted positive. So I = -0.27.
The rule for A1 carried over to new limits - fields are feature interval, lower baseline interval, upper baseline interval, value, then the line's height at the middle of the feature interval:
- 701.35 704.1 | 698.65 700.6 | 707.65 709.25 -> -0.33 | 3.67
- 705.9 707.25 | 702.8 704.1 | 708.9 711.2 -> 0.10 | 3.81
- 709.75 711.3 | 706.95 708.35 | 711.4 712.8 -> 0.11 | 3.55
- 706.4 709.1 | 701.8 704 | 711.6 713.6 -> -0.05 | 3.58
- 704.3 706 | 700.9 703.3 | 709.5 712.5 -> -0.18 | 3.79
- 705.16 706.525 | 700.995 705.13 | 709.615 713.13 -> 0.13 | 3.92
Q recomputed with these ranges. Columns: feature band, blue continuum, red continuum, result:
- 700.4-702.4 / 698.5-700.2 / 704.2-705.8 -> 0.02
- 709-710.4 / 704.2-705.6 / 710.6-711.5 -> 0.23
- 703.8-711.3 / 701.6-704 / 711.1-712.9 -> 0.00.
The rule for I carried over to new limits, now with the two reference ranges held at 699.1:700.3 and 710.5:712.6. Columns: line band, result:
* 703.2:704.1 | -0.18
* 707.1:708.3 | -0.11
